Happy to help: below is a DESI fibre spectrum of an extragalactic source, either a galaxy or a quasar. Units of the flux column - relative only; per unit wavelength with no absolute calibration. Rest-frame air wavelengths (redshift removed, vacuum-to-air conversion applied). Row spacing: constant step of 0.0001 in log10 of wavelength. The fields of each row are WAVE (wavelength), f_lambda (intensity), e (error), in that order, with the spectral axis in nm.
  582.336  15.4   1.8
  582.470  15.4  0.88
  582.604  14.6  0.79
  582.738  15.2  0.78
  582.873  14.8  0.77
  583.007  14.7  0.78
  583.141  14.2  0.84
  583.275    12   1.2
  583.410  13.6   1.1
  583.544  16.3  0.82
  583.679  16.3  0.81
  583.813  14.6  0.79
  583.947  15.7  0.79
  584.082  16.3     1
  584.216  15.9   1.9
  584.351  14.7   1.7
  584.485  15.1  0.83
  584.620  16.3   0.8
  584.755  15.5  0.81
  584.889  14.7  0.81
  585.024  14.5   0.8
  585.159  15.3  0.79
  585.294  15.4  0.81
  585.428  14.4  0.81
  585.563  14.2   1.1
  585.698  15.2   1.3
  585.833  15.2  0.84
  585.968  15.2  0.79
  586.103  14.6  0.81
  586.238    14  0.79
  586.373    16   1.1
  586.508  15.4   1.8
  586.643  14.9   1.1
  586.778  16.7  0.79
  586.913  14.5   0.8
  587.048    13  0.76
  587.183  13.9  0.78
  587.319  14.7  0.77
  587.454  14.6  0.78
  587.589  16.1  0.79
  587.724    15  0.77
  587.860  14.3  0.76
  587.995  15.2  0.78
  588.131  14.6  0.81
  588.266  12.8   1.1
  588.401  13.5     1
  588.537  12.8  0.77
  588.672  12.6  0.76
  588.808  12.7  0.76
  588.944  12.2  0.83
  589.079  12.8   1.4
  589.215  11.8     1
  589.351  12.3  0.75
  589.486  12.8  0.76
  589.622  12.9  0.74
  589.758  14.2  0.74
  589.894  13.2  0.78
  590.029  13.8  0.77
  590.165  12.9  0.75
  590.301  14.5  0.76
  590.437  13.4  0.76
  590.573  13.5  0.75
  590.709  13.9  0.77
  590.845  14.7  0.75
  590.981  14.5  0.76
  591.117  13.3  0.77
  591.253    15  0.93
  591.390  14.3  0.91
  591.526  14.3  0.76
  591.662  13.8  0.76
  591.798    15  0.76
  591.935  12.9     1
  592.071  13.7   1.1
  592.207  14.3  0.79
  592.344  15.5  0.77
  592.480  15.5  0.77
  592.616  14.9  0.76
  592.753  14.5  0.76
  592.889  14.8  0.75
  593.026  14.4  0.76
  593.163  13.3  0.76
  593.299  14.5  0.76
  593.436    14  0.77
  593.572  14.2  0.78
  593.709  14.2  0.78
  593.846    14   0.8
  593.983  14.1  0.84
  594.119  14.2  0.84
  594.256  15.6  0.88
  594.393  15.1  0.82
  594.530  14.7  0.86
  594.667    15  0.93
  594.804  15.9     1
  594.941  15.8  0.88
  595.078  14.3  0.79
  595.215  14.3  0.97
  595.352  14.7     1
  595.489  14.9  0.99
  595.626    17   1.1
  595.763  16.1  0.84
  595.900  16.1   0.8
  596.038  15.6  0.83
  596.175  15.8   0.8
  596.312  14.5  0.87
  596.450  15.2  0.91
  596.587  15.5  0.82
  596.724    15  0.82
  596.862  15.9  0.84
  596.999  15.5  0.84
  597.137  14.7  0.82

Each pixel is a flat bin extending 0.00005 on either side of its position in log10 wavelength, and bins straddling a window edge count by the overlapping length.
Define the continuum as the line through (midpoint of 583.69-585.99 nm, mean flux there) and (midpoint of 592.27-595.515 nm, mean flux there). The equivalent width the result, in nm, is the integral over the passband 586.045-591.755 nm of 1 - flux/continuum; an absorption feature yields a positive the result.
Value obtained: 0.39 nm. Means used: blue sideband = 15.2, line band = 14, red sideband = 14.7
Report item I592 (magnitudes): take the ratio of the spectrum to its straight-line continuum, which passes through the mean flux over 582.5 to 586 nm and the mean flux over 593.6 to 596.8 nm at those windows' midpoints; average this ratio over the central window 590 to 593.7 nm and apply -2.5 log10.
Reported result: 0.06 mag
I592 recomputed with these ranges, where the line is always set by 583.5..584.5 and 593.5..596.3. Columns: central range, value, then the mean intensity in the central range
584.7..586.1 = 0.04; 14.9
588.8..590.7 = 0.17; 13.1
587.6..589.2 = 0.14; 13.5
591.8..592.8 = 0.05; 14.5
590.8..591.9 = 0.07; 14.3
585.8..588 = 0.04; 14.9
